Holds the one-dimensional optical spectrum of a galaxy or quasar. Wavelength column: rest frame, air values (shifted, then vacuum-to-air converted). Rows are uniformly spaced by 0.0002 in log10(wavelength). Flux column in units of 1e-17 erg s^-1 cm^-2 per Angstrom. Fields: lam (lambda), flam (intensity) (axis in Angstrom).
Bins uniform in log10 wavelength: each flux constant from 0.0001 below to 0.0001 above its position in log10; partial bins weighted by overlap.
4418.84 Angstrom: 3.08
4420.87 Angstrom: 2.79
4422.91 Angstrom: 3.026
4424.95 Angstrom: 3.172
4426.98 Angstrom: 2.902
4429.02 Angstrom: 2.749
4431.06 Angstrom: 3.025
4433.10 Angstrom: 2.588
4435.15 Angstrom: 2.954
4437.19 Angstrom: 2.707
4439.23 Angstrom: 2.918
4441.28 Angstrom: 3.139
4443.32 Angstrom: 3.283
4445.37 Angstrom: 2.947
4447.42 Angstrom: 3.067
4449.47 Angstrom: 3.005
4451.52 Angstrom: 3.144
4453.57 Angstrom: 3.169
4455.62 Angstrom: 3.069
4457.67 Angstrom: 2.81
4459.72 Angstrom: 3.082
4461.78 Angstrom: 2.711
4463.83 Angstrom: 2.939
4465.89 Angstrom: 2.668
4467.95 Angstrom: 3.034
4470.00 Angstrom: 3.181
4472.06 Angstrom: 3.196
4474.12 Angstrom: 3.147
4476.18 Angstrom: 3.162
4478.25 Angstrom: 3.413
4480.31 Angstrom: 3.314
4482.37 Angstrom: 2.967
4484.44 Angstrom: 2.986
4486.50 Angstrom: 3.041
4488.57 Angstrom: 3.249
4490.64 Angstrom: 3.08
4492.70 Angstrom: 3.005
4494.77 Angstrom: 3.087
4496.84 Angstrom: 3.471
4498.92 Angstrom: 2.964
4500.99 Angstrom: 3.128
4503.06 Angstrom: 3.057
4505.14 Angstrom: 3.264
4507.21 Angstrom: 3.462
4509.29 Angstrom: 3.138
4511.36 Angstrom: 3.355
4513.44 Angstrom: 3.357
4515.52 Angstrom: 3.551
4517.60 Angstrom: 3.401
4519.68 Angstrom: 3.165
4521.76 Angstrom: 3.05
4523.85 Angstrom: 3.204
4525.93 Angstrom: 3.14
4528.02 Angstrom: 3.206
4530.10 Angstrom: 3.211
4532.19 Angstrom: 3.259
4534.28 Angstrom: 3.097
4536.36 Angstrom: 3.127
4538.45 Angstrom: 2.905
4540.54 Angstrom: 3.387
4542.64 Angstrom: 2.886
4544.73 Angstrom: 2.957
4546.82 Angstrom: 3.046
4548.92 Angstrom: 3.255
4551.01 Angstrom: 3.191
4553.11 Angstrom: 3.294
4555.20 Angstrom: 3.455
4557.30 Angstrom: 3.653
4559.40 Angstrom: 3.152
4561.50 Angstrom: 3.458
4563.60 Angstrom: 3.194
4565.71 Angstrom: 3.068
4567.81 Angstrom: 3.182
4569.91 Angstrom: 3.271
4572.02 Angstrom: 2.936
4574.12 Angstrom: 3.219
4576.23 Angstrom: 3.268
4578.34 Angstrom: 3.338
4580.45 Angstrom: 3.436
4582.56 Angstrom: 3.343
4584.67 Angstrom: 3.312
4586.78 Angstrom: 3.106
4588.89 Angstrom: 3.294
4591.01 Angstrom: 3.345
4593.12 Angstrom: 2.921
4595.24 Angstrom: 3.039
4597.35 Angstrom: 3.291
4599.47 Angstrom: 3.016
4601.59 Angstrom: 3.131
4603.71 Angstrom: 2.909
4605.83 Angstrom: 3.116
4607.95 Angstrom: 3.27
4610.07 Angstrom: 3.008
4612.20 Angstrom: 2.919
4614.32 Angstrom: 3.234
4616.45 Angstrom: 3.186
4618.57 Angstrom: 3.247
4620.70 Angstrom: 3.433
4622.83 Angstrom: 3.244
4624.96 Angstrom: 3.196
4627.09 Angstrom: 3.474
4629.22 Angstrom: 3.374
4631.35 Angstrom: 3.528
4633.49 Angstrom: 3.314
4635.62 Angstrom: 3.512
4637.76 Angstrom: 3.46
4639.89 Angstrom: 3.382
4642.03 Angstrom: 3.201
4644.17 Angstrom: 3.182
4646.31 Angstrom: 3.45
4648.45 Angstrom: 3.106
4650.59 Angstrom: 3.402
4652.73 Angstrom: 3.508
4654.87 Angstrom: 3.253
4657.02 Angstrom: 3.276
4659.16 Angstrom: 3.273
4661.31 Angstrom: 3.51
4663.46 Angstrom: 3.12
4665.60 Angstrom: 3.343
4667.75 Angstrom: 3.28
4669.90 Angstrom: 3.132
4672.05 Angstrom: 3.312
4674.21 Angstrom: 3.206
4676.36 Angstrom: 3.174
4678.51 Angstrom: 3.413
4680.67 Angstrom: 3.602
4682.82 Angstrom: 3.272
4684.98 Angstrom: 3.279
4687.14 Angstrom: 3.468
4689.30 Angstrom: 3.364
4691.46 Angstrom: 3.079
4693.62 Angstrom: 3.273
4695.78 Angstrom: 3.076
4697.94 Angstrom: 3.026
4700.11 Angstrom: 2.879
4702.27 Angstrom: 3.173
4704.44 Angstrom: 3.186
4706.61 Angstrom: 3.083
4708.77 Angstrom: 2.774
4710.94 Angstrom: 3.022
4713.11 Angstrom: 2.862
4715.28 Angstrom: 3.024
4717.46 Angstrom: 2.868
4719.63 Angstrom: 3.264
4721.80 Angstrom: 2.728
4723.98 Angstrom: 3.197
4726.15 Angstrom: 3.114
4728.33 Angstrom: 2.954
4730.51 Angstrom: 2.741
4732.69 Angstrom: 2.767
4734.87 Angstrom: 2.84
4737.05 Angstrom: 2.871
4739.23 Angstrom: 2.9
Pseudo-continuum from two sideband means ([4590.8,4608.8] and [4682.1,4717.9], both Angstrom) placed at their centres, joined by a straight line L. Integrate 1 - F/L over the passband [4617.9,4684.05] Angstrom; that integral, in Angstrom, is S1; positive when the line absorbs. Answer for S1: -4.8 Angstrom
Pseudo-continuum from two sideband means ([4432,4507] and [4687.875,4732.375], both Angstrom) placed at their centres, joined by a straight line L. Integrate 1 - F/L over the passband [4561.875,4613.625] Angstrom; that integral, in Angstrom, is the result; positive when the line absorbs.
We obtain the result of -2.1 Angstrom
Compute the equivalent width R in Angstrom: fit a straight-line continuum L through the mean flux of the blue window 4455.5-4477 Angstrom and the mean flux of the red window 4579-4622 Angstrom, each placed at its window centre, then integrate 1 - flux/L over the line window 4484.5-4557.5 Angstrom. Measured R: -2.9 Angstrom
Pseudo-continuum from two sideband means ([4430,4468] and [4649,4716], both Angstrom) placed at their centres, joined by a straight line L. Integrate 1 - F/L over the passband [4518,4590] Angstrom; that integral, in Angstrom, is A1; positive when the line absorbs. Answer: -3.2 Angstrom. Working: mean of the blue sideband 2.96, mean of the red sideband 3.21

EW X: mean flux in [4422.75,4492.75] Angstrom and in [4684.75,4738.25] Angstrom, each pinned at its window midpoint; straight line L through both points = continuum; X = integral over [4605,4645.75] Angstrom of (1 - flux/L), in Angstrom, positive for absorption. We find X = -3.4 Angstrom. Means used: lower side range 3.03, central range 3.28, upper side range 3.03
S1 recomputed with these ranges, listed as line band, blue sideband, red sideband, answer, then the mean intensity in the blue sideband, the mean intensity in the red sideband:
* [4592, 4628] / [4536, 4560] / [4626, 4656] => 1.70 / 3.19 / 3.37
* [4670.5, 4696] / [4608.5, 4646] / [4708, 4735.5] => -1.79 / 3.29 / 2.94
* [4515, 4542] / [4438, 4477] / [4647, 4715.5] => -0.92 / 3.03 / 3.21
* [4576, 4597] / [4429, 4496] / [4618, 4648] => 0.15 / 3.03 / 3.35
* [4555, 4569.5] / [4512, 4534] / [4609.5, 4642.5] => -0.13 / 3.25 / 3.3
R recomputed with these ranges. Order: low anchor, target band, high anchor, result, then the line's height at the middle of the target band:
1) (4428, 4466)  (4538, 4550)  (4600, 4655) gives 0.2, 3.12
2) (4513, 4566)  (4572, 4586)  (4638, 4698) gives -0.2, 3.24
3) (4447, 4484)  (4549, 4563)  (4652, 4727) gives -1.1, 3.11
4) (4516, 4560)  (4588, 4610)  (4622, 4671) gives 1.0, 3.27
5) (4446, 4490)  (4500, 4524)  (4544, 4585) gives -0.9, 3.15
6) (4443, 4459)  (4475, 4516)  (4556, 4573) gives -0.9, 3.13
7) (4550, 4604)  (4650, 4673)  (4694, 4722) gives -1.6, 3.09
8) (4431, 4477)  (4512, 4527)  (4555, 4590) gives -0.6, 3.15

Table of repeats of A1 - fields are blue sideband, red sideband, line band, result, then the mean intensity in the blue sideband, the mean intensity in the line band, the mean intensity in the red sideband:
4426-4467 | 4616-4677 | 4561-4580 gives -0.2 Angstrom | 2.94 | 3.21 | 3.32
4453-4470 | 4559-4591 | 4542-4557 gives 0.0 Angstrom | 2.95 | 3.19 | 3.24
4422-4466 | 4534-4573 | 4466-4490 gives -0.8 Angstrom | 2.96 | 3.13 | 3.19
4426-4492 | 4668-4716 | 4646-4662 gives -1.0 Angstrom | 3.02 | 3.34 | 3.17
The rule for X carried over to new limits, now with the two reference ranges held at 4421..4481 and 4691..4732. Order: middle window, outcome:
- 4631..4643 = -1.51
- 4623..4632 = -1.07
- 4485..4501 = -0.59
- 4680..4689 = -1.13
